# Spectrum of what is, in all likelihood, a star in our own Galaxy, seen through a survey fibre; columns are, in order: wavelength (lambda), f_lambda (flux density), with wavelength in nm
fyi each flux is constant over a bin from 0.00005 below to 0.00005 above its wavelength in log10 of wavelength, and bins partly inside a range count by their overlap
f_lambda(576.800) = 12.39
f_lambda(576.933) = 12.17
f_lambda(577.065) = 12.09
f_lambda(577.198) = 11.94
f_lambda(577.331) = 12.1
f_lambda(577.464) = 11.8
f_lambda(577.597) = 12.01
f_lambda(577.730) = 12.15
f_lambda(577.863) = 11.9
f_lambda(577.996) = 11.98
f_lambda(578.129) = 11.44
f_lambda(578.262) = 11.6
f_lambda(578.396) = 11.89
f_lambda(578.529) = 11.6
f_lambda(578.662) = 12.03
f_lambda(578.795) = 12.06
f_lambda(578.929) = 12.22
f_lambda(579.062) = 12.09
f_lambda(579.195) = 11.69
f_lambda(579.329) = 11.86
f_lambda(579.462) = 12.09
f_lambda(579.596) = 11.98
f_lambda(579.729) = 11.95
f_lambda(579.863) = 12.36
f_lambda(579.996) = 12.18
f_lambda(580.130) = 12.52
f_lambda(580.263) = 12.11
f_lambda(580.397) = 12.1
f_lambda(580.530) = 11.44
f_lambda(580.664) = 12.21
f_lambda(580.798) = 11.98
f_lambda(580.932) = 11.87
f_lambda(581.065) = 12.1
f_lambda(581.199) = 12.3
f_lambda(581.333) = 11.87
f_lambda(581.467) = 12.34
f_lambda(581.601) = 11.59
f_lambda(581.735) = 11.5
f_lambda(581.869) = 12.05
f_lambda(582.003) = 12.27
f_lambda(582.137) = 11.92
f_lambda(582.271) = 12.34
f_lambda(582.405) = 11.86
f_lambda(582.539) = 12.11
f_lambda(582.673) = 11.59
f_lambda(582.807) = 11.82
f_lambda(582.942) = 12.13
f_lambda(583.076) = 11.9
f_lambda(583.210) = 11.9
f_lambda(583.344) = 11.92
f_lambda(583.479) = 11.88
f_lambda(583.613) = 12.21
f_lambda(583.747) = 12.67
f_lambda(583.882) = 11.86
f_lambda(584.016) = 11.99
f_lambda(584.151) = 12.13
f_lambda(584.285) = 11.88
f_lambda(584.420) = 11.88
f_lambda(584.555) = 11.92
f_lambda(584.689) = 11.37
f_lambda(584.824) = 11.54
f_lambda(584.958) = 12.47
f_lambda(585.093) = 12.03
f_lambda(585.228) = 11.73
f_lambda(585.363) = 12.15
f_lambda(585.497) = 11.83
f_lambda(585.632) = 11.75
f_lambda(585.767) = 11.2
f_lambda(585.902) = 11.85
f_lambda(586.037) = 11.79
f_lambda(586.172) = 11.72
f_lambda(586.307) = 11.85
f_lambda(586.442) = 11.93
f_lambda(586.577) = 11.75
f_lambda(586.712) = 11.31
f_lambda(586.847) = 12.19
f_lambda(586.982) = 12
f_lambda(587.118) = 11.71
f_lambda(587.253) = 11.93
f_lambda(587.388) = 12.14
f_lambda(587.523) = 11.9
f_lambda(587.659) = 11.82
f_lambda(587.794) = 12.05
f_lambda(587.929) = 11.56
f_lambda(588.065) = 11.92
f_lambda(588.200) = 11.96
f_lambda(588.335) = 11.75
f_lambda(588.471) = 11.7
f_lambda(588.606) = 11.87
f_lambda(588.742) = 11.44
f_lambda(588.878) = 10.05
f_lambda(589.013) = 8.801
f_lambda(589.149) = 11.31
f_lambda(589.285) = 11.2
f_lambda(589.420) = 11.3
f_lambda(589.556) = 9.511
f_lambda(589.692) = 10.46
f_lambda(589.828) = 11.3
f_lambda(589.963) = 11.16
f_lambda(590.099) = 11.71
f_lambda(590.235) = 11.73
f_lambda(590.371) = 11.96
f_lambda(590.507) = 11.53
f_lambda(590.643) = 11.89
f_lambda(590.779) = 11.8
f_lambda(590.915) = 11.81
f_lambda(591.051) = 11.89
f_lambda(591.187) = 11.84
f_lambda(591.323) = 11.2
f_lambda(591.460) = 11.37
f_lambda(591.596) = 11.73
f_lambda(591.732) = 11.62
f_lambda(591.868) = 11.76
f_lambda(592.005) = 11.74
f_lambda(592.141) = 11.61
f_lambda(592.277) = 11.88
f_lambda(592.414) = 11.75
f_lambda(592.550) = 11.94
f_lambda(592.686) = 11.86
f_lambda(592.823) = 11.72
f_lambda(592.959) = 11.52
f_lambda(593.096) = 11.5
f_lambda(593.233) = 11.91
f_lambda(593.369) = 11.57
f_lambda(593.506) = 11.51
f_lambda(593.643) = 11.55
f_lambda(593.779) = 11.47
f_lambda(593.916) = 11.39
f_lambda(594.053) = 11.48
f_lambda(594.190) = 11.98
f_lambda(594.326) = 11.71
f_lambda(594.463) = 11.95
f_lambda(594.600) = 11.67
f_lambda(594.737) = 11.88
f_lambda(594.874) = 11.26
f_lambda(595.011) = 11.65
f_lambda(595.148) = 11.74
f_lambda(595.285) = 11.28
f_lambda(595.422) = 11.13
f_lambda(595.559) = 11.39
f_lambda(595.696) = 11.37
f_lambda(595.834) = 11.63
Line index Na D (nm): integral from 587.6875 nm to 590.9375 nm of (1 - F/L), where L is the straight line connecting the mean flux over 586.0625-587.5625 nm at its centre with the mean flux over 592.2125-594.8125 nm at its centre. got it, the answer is 0.13 nm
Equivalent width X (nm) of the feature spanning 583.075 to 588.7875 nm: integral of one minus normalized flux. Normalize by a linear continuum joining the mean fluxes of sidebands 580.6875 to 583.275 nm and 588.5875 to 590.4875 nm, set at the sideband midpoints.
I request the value -0.21 nm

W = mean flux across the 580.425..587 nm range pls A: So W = 11.9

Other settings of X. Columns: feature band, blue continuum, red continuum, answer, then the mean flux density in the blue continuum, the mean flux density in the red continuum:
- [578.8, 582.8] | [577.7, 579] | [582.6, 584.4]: -0.03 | 11.9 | 12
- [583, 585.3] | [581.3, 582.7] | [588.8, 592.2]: -0.03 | 12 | 11.3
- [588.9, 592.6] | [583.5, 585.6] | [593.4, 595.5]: 0.11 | 12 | 11.6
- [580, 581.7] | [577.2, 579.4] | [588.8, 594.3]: -0.03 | 11.9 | 11.4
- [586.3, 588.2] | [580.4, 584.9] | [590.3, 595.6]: -0.01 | 12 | 11.7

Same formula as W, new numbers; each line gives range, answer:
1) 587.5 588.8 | 11.8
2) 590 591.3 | 11.8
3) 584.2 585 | 11.8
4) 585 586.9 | 11.8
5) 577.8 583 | 12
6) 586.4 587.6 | 11.9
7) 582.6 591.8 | 11.7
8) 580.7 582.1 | 12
